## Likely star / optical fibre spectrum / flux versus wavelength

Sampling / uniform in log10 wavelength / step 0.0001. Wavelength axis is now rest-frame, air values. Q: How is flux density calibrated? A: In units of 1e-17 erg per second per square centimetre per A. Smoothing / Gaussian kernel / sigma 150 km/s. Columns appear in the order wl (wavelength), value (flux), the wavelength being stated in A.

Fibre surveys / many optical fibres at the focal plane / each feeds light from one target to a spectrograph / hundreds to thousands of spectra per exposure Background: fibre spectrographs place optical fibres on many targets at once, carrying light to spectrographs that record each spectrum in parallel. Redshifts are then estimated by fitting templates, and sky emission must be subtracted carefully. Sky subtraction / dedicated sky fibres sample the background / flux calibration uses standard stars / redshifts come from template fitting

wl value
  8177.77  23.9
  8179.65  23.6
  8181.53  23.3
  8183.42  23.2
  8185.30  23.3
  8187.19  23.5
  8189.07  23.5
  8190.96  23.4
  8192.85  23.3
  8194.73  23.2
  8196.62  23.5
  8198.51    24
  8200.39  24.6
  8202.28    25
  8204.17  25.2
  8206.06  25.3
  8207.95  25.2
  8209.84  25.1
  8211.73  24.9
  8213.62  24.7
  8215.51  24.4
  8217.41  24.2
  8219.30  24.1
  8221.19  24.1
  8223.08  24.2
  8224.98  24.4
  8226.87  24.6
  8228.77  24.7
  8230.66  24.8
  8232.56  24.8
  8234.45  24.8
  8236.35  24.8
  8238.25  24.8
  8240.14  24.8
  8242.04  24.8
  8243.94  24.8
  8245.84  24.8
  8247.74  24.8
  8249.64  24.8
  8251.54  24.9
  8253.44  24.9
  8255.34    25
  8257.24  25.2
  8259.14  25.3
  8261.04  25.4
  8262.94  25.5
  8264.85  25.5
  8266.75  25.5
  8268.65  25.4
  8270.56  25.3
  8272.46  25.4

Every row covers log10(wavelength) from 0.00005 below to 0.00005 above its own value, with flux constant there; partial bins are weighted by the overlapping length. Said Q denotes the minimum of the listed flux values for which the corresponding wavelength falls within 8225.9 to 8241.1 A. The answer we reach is 24.6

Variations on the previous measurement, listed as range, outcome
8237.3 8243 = 24.8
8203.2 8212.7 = 24.9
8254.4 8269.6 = 25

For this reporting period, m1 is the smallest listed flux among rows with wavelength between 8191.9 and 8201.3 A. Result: 23.2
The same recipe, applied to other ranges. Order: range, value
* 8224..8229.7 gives 24.4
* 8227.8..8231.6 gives 24.7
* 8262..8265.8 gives 25.5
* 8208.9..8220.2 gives 24.1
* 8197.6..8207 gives 24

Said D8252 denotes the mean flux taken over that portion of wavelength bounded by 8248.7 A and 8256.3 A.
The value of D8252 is 24.9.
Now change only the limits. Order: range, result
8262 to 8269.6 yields 25.5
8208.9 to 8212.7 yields 25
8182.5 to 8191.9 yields 23.4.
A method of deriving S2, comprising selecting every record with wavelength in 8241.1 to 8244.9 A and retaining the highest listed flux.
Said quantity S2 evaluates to 24.8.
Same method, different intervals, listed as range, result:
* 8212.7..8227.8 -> 24.7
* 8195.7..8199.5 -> 24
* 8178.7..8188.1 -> 23.6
